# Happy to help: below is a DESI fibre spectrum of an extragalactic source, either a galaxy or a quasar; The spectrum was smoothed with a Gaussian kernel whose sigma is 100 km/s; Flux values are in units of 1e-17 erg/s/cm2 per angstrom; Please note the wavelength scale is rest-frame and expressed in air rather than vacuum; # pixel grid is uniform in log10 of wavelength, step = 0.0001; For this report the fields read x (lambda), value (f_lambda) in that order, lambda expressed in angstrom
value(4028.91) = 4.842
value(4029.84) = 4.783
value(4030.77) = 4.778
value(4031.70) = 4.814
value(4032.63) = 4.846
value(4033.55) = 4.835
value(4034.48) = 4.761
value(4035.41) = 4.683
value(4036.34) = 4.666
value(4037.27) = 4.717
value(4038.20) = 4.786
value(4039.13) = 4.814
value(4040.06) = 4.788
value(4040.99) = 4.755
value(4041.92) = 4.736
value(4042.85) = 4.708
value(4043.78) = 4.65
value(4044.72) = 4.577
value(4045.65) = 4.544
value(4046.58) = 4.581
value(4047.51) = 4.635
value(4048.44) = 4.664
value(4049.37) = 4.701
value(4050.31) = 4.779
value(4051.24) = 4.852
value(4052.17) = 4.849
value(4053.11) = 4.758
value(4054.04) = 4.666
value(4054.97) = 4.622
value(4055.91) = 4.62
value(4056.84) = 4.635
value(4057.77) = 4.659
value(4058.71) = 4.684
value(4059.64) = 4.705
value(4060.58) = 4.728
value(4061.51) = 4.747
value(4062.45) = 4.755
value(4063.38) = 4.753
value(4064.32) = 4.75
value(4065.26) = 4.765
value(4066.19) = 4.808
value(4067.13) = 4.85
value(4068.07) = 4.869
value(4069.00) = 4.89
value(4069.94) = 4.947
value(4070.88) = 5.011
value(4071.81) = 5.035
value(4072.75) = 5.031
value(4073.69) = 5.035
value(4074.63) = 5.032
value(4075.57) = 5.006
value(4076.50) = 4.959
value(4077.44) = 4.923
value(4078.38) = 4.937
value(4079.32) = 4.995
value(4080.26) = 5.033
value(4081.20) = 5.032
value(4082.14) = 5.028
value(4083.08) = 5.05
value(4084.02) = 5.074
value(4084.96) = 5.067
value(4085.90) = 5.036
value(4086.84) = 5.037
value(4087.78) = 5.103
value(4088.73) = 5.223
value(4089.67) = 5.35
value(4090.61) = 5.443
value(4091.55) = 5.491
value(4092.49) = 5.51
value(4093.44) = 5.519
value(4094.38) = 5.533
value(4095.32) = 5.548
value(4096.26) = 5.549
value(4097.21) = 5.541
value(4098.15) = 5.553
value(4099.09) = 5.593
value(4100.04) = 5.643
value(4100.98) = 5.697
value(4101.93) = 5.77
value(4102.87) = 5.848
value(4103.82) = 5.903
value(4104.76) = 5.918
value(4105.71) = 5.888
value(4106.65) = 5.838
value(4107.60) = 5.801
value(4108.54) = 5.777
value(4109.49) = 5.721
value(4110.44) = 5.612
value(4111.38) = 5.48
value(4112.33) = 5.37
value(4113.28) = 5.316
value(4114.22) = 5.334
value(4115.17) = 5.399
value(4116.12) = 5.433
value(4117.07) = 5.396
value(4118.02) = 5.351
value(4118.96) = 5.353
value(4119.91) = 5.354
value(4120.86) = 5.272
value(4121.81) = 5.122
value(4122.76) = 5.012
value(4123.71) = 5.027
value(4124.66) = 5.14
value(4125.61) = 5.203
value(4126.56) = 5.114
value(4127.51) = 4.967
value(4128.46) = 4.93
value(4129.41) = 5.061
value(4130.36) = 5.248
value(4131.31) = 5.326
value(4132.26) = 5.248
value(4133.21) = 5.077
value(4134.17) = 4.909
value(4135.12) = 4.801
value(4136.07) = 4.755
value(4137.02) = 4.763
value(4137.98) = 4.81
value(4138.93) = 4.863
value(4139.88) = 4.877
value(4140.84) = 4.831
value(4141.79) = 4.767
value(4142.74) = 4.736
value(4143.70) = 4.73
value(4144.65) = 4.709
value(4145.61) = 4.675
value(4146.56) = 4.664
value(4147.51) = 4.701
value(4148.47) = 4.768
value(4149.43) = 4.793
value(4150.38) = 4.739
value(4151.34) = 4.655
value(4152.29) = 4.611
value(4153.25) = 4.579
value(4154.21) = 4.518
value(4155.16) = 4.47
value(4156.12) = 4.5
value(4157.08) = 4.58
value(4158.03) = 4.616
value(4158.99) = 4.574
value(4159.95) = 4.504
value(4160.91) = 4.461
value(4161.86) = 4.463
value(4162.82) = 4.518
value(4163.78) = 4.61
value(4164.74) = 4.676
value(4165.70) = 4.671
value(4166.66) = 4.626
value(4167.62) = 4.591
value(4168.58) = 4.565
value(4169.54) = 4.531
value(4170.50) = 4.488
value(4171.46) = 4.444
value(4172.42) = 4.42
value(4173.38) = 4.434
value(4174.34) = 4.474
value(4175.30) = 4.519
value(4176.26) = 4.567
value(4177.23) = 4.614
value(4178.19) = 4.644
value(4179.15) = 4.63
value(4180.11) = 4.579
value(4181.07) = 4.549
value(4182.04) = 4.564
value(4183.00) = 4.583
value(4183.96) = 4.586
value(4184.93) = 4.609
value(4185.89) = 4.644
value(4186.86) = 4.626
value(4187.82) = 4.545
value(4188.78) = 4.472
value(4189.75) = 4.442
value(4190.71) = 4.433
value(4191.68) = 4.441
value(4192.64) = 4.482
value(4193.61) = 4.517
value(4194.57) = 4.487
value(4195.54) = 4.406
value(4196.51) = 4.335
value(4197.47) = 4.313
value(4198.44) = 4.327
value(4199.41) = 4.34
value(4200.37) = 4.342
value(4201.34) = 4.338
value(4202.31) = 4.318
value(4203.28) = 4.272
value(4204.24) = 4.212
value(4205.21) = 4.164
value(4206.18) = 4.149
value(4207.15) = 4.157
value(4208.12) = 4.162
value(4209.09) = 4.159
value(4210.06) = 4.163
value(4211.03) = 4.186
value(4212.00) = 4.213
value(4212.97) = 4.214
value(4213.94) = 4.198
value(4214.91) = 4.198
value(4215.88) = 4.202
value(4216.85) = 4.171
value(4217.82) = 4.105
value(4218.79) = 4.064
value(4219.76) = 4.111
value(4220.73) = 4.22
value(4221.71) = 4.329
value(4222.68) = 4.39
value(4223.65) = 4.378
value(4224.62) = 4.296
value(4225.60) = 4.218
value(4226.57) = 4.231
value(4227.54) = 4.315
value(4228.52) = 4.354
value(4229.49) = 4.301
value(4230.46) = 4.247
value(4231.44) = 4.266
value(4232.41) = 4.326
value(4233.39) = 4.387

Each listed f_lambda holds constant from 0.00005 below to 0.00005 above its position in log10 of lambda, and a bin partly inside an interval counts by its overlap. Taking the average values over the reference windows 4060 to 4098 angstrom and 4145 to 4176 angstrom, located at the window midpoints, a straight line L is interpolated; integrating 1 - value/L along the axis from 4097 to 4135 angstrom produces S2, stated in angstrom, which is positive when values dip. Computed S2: -4.33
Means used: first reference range 5.08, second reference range 4.58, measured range 5.41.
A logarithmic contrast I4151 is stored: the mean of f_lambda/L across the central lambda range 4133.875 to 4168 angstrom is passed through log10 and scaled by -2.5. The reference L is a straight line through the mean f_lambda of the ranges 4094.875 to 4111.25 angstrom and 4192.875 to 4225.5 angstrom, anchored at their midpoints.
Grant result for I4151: 0.09 mag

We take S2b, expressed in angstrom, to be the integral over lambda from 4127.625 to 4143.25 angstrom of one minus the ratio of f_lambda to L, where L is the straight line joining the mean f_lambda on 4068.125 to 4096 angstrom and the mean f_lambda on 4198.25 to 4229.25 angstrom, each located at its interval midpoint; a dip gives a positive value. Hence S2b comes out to -0.5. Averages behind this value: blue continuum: 5.13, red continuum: 4.23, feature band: 4.94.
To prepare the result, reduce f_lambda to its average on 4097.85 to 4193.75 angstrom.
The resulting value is 4.91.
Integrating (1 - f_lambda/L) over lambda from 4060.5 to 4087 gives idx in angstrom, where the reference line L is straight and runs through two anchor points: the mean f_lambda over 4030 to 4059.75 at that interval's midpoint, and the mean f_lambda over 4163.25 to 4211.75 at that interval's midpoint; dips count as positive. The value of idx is -1.6 angstrom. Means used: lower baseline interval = 4.72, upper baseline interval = 4.45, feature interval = 4.94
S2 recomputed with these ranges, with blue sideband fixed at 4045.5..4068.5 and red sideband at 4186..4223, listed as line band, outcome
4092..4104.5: -2.8 angstrom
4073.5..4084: -0.8 angstrom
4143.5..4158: -0.6 angstrom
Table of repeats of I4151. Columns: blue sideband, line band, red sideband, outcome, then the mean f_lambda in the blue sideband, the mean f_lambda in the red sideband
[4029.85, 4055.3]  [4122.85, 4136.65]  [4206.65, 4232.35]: -0.13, 4.73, 4.23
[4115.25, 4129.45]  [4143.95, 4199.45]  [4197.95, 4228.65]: 0.03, 5.19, 4.23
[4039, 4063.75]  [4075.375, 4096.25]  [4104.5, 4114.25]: 0.02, 4.7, 5.65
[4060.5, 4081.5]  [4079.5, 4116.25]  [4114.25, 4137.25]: -0.09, 4.91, 5.14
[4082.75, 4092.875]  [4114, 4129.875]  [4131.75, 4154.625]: -0.05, 5.22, 4.77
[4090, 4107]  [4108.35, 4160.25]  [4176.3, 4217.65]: 0.05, 5.65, 4.38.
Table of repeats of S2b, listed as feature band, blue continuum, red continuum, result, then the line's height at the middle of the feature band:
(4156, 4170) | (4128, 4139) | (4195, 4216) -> 0.3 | 4.68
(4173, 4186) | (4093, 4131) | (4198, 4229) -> 0.2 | 4.64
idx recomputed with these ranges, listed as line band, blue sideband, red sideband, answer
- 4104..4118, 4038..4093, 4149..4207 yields -2.55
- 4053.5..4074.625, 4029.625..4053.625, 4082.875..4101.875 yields 0.93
